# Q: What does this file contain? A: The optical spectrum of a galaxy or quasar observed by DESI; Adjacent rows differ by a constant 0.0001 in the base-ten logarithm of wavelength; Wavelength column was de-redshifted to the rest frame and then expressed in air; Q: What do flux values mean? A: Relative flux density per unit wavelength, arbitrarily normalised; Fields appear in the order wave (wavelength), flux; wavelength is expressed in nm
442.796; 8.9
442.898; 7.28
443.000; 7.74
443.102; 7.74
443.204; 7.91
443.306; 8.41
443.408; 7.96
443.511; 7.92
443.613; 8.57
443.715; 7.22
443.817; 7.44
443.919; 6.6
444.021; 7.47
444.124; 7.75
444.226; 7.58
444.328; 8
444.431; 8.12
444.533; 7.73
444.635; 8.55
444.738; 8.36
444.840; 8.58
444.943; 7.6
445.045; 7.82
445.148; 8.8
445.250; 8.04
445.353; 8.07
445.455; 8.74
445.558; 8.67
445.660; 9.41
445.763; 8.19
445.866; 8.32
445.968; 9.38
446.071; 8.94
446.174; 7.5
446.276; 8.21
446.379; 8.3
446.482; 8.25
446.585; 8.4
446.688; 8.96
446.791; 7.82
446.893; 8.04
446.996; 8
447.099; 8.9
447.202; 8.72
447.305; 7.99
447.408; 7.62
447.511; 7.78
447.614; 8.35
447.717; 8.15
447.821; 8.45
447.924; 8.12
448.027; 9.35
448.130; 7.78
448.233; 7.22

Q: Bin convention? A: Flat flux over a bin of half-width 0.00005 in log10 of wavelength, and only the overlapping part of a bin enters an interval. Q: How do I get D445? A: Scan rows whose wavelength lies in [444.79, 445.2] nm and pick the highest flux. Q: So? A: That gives 8.8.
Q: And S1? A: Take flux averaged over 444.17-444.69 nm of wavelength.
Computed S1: 8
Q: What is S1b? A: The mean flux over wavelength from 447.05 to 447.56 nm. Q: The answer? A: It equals 8.2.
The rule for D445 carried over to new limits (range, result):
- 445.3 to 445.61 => 8.74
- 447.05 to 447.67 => 8.9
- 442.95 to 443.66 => 8.57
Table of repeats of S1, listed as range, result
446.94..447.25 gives 8.53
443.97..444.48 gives 7.77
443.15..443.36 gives 8.16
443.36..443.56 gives 7.9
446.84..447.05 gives 8.06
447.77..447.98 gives 8.32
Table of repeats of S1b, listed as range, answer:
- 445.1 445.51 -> 8.42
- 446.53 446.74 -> 8.65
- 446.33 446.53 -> 8.27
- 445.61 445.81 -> 8.79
